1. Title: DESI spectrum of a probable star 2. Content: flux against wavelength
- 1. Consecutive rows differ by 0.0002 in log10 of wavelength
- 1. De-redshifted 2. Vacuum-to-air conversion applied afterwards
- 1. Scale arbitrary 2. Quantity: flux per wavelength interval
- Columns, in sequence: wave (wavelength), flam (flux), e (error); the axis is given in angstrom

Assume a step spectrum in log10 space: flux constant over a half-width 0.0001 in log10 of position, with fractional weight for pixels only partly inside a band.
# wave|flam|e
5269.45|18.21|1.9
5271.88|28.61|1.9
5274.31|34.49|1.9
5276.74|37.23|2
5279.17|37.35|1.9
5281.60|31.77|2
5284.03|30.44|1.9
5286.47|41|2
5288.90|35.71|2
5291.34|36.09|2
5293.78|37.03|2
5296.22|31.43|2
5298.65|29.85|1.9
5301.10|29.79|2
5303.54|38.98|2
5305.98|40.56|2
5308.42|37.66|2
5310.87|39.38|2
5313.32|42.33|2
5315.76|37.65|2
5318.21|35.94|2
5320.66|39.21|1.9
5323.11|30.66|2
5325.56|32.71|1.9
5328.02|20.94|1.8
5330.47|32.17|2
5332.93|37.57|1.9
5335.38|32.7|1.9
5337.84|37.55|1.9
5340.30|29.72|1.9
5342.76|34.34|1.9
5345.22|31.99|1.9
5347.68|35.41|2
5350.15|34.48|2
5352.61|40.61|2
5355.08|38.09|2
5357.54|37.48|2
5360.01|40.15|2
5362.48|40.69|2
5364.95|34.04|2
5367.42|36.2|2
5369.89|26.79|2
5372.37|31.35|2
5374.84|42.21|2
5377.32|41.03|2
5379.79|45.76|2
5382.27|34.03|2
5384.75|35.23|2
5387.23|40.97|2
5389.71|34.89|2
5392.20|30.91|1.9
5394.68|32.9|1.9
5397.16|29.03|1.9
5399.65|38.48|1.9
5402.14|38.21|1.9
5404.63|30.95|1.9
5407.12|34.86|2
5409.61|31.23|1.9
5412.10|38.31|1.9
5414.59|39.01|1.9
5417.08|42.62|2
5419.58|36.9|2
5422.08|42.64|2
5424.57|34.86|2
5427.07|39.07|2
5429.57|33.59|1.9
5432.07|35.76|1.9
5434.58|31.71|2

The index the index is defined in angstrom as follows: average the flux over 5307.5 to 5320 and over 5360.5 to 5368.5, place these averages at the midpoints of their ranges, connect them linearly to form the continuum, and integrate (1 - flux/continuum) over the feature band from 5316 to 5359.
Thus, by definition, 4.15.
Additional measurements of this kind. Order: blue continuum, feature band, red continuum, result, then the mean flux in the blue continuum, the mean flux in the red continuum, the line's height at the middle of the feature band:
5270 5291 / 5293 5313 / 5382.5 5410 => -0.99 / 34.1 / 34.4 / 34.2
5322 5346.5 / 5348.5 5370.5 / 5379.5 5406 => -2.22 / 32.1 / 35.2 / 33.4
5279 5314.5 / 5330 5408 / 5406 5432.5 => 2.13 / 35.9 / 37.2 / 36.7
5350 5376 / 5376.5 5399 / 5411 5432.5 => 0.73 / 36.6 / 38.2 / 37.3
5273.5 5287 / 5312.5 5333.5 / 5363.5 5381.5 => 1.04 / 35.1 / 36.8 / 35.9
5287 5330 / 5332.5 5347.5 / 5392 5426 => 0.63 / 35.1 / 36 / 35.4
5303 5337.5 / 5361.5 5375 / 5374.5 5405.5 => 0.59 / 35.6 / 36.4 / 36.1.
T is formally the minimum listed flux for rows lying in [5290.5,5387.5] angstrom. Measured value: 20.94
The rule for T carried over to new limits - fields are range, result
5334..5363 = 29.72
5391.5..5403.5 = 29.03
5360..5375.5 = 26.79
